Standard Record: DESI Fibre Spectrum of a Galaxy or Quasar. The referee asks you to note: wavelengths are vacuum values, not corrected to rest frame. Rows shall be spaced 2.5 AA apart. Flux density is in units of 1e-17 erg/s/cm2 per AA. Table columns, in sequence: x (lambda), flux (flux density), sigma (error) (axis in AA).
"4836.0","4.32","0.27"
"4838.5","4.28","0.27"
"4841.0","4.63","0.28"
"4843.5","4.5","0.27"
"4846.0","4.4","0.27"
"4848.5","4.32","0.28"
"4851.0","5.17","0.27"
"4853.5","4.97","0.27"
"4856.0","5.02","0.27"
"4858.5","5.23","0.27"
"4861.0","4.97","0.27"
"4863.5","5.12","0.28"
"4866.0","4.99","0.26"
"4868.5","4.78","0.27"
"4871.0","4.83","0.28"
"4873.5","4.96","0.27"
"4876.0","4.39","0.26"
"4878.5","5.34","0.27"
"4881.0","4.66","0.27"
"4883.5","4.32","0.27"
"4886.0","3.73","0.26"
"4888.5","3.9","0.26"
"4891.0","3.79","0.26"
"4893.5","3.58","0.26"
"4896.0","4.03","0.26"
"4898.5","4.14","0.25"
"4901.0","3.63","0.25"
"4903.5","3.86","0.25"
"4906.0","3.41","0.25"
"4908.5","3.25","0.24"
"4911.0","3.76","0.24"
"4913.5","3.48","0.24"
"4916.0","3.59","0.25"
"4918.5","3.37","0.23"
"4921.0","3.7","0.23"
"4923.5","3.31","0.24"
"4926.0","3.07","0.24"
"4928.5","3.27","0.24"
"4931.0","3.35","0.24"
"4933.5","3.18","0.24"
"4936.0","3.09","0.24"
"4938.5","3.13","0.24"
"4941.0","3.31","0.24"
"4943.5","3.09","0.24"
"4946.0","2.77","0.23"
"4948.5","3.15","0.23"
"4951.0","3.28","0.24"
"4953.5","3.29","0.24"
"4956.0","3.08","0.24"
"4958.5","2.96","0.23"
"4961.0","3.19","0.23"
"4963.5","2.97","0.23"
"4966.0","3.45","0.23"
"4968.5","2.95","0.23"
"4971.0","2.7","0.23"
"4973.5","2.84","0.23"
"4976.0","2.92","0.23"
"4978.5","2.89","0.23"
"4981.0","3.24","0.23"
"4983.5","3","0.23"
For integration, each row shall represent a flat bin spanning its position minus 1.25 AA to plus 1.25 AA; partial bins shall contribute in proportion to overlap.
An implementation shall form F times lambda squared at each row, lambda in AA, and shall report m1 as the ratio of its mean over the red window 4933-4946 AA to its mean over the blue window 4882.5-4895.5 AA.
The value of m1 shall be 0.8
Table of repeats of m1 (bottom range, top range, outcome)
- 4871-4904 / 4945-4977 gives 0.75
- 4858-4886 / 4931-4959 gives 0.67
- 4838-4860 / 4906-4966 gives 0.71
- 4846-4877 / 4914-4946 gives 0.69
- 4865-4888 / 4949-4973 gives 0.69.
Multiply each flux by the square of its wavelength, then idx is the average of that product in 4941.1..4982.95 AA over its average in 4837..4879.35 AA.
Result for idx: 0.7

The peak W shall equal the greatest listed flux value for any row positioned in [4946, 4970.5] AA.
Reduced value 3.45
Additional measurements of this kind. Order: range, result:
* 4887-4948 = 4.14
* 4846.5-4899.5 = 5.34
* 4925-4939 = 3.35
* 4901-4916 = 3.86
